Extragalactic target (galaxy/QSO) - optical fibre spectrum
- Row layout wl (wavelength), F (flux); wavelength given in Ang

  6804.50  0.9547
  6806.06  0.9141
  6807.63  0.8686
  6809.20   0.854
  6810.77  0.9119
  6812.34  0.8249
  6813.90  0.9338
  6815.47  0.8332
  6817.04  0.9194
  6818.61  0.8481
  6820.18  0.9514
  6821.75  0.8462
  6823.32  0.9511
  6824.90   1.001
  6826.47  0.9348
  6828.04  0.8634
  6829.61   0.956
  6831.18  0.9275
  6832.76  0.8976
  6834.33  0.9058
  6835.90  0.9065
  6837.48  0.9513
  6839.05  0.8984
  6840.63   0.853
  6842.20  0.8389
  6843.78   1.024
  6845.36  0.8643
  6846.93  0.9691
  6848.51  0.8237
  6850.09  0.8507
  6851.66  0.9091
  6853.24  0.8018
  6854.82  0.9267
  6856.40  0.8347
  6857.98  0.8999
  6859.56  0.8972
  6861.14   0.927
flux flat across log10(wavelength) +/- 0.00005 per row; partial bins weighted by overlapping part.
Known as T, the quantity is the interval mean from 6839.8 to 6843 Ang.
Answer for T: 0.846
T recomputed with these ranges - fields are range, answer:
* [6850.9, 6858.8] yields 0.874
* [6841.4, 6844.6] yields 0.93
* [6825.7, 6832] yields 0.92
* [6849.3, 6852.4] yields 0.881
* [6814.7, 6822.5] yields 0.88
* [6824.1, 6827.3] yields 0.965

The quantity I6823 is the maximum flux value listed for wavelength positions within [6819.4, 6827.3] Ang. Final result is 1.001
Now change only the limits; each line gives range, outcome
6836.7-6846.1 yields 1.024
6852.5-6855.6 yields 0.9267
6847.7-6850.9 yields 0.8507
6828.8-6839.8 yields 0.956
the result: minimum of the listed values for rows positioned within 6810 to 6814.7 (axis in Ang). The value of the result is 0.8249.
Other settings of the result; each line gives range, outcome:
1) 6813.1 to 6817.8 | 0.8332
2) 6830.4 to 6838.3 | 0.8976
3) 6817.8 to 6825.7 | 0.8462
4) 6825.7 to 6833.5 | 0.8634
